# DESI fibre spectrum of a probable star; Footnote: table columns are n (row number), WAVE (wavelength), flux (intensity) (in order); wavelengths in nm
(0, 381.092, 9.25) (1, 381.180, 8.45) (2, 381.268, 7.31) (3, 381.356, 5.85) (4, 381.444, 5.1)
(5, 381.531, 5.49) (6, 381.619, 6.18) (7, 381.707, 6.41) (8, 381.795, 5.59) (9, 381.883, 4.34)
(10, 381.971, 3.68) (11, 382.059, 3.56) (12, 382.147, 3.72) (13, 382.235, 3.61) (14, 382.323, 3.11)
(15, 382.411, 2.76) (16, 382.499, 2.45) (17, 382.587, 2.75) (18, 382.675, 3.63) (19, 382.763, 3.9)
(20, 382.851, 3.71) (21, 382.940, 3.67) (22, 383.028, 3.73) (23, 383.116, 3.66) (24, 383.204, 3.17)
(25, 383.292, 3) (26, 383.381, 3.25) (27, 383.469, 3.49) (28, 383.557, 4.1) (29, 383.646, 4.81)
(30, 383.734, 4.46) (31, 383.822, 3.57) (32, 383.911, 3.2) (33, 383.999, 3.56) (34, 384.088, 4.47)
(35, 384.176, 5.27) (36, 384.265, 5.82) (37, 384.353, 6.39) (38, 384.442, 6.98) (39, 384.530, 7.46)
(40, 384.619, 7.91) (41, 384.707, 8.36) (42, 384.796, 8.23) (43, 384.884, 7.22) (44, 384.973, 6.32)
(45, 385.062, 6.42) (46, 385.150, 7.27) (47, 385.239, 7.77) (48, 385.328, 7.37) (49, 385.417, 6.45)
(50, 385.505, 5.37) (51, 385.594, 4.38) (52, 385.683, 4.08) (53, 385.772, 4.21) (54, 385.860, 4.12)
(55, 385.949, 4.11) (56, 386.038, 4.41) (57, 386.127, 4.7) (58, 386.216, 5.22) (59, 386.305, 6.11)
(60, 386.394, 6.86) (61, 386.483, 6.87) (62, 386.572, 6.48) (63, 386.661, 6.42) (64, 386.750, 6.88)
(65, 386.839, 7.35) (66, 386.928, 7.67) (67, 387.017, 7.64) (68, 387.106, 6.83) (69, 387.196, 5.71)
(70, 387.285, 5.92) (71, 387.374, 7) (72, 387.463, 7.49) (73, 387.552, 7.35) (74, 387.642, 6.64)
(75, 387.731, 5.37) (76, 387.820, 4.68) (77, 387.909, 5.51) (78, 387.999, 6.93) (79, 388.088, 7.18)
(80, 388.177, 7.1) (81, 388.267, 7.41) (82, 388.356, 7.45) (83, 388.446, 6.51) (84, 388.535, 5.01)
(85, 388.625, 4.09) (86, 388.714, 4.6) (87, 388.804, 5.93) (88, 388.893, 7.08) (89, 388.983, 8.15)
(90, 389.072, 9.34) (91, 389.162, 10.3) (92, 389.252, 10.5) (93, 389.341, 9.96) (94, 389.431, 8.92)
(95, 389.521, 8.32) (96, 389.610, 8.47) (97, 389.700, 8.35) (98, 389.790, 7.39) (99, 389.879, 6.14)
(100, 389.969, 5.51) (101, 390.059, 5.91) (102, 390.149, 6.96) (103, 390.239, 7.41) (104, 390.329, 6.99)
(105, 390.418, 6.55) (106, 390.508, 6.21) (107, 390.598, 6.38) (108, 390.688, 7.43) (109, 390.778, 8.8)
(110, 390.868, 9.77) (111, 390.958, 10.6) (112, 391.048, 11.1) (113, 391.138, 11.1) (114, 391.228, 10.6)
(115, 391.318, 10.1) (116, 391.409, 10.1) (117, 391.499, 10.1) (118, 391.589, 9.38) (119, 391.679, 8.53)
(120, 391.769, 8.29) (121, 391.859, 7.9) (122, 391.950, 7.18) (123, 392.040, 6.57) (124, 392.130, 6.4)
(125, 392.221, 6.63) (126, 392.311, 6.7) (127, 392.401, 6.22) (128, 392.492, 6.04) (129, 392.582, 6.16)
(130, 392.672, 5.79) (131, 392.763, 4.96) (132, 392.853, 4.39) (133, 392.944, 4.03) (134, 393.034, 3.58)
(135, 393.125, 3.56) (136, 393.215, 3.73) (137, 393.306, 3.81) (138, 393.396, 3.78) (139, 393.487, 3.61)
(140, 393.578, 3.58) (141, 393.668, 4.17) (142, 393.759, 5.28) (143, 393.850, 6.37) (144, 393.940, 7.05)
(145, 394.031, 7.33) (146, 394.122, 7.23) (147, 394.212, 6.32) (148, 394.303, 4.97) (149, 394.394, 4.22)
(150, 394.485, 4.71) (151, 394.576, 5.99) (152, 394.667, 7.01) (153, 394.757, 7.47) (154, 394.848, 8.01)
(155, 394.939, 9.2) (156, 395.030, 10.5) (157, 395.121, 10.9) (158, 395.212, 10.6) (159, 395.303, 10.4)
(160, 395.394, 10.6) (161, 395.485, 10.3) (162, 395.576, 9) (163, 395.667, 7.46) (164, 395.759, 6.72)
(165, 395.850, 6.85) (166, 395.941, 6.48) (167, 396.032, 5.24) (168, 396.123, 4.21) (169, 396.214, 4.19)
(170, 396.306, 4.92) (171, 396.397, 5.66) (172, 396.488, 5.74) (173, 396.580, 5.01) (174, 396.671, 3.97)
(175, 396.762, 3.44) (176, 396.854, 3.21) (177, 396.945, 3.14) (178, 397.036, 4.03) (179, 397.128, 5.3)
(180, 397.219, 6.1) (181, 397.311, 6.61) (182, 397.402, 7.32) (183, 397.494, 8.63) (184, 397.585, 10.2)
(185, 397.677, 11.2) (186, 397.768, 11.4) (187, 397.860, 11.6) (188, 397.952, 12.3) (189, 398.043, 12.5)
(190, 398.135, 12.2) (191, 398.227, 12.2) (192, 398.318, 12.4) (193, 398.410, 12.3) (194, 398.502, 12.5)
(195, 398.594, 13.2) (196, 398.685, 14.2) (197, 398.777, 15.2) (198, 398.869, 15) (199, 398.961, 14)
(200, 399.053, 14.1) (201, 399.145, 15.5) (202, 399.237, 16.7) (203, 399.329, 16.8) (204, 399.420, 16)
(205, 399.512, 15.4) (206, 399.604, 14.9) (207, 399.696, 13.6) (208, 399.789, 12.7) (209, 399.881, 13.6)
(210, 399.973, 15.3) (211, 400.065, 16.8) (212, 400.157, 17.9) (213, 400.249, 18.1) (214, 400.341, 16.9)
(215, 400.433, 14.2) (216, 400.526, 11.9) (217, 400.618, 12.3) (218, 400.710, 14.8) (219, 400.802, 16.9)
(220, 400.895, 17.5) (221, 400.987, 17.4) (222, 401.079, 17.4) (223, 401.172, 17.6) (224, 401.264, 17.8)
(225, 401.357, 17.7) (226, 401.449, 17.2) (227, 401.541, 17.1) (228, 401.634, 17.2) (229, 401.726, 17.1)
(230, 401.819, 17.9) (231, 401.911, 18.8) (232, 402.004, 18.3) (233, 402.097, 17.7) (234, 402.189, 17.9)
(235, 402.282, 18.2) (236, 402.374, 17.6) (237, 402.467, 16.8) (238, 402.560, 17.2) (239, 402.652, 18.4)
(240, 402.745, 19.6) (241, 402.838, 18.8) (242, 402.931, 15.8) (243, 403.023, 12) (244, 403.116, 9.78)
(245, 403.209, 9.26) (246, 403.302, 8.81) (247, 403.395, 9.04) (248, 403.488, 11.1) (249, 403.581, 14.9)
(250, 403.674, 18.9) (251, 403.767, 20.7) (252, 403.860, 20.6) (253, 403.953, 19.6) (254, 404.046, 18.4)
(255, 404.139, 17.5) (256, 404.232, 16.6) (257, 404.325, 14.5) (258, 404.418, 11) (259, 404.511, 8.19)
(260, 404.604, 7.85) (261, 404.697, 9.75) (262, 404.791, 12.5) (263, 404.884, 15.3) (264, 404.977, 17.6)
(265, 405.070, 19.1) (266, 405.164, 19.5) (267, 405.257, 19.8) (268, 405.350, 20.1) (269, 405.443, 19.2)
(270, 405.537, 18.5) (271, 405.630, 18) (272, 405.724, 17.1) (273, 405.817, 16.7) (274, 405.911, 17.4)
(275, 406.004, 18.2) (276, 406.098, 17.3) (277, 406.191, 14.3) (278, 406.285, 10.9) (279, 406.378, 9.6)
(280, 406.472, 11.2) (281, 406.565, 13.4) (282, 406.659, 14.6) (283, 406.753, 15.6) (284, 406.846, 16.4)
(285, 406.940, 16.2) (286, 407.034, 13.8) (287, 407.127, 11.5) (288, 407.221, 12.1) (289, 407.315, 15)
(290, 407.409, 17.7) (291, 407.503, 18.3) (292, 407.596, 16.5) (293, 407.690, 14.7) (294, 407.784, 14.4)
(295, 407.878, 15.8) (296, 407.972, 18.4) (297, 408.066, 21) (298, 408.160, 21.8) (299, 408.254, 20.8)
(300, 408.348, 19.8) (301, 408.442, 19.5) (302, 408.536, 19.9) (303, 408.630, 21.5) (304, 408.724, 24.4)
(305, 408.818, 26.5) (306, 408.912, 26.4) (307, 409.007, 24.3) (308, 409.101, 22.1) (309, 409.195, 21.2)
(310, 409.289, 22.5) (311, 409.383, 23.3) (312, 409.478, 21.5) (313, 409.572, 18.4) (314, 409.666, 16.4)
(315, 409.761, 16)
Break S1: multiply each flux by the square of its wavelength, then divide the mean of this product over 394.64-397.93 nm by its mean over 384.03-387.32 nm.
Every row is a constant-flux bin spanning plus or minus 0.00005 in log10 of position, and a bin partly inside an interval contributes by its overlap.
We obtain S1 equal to 1.24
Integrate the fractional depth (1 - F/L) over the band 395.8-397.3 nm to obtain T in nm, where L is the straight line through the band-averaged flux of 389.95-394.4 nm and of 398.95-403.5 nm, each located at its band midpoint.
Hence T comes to 0.84 nm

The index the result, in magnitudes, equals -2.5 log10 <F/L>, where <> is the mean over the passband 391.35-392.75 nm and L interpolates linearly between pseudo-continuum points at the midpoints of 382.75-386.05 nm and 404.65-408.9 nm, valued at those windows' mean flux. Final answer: 0.23 mag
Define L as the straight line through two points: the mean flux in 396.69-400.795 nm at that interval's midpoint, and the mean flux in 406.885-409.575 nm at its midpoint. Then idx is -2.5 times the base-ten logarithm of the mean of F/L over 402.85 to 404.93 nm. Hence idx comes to 0.16 mag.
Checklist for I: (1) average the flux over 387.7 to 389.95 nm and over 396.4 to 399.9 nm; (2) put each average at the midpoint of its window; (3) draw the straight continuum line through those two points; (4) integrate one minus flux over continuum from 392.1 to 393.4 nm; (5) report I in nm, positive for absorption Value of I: 0.542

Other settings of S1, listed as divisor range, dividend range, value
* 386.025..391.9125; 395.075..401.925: 1.68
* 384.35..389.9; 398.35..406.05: 2.53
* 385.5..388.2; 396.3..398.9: 1.59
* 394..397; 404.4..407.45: 2.37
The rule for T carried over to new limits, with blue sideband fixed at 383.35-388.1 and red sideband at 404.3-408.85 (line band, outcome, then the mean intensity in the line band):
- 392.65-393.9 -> 0.694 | 4.32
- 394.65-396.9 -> 0.783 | 7.08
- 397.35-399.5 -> -0.108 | 13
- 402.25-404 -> -0.117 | 15.6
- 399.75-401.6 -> -0.365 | 16.1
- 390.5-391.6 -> -0.110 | 9.46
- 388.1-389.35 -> 0.023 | 7.31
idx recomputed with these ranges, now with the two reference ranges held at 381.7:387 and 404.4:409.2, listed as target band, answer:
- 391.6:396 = 0.46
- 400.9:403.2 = -0.18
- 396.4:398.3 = 0.47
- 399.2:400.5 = -0.17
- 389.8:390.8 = 0.22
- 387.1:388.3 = 0.06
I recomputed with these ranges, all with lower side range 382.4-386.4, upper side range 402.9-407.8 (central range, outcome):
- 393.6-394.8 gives 0.46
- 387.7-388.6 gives 0.07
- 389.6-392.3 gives 0.02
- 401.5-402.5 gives -0.32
